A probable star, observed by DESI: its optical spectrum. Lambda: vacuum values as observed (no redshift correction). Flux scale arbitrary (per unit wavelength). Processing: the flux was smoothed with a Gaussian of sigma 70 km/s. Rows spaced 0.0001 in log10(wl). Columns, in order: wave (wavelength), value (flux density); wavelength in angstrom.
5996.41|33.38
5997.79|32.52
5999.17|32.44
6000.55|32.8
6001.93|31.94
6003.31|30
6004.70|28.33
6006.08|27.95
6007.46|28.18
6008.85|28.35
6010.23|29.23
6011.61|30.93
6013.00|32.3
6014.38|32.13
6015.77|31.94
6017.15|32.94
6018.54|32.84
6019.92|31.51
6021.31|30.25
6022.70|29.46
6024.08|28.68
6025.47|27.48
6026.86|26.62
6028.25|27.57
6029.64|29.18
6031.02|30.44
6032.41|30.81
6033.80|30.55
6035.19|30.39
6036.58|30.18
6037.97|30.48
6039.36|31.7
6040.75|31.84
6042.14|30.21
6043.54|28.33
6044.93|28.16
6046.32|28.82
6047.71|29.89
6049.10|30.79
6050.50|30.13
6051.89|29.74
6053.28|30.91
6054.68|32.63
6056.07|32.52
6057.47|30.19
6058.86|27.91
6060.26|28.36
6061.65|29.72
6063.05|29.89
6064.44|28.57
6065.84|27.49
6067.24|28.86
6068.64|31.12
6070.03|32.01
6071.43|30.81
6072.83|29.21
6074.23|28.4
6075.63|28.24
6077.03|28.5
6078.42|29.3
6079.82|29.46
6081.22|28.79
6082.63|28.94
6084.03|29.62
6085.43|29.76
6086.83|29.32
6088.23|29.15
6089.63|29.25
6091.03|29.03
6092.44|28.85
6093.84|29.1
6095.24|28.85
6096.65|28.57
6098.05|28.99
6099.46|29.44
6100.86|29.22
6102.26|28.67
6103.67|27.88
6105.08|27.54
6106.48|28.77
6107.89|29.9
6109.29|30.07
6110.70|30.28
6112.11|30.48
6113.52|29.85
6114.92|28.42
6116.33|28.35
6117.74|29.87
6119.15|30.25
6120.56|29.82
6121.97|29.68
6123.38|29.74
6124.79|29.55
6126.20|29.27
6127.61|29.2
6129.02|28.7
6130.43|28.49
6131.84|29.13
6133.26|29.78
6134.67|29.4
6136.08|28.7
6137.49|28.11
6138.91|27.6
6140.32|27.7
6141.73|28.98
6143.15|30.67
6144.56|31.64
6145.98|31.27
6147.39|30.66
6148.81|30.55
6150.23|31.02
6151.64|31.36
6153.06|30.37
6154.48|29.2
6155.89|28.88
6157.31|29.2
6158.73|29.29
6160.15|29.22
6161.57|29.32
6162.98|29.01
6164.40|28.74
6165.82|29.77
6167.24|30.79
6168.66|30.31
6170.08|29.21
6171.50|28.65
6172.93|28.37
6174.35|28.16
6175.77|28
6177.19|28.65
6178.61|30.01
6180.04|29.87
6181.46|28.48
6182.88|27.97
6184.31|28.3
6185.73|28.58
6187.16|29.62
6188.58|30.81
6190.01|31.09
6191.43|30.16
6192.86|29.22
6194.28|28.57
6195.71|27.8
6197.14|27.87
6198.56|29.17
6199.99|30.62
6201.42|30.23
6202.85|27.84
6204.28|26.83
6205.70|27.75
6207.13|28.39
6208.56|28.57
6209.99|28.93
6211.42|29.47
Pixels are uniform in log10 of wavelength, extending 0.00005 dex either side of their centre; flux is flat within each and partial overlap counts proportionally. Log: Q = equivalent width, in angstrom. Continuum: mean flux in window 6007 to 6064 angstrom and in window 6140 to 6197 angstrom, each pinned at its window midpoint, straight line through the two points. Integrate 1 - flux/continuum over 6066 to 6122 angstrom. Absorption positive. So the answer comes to 1.01 angstrom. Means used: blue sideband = 30.1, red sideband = 29.5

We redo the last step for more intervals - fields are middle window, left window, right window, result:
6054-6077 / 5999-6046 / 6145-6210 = 0.2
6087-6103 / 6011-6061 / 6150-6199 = 0.4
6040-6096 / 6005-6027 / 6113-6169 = 0.6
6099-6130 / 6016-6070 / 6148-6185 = 0.3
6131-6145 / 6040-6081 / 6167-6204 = 0.1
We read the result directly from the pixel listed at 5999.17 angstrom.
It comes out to 32.44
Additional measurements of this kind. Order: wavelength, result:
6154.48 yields 29.2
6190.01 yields 31.09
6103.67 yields 27.88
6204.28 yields 26.83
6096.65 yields 28.57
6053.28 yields 30.91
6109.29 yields 30.07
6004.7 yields 28.33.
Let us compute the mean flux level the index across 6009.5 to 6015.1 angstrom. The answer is 31.1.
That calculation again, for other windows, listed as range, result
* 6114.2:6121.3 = 29.4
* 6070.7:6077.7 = 29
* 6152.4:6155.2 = 29.8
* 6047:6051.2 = 30.3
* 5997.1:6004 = 32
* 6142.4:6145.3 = 31.1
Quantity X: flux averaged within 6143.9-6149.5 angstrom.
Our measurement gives 31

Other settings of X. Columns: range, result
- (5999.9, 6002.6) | 32.4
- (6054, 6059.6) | 30.8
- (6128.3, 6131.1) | 28.6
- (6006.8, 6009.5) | 28.2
